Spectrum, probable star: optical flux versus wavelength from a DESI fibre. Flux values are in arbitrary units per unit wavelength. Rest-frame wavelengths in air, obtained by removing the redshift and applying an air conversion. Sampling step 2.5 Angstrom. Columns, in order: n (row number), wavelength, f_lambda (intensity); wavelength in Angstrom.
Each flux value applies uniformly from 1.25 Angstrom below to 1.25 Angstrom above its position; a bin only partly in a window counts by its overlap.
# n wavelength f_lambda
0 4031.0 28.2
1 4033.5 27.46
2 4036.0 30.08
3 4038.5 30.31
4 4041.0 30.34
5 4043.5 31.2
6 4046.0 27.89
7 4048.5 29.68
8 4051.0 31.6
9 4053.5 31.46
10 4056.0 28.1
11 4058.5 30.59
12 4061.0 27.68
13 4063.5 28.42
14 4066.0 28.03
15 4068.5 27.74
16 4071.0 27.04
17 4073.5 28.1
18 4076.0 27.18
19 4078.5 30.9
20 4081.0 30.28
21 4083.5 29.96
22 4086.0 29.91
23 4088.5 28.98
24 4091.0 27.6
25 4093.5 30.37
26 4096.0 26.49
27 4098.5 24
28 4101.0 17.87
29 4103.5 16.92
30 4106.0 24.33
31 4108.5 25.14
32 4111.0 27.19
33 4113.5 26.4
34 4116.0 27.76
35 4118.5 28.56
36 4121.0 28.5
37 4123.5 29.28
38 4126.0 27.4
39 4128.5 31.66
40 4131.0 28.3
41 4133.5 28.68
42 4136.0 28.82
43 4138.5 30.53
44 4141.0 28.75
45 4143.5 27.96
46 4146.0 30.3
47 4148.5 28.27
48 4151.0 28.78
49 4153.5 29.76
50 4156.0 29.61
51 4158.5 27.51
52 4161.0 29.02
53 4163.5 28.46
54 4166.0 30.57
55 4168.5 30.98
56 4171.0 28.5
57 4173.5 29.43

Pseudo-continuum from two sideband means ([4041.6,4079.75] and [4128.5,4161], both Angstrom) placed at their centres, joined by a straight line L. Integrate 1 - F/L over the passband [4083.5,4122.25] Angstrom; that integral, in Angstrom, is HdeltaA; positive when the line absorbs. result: 3.9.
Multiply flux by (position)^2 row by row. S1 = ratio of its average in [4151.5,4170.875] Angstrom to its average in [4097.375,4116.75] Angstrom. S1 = 1.3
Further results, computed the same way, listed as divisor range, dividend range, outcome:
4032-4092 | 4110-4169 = 1.03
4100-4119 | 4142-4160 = 1.22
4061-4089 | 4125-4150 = 1.04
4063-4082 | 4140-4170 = 1.07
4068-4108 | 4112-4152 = 1.10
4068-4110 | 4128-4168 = 1.13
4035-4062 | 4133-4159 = 1.02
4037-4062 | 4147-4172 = 1.03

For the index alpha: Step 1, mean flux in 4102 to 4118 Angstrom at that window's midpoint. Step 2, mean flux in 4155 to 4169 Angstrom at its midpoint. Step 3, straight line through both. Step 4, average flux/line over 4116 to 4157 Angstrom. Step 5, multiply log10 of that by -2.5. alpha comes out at -0.08 mag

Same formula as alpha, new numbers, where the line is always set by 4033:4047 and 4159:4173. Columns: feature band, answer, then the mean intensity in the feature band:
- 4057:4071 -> 0.05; 28.4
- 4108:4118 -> 0.10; 26.9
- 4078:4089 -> -0.02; 30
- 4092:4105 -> 0.26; 23.2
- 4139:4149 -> 0.02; 29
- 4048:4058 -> -0.02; 30.3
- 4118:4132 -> 0.02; 29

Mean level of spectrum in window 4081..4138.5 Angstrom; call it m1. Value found 27.2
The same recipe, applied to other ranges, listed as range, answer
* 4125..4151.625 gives 29.1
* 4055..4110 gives 27.1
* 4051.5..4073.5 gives 28.7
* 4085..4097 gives 28.7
